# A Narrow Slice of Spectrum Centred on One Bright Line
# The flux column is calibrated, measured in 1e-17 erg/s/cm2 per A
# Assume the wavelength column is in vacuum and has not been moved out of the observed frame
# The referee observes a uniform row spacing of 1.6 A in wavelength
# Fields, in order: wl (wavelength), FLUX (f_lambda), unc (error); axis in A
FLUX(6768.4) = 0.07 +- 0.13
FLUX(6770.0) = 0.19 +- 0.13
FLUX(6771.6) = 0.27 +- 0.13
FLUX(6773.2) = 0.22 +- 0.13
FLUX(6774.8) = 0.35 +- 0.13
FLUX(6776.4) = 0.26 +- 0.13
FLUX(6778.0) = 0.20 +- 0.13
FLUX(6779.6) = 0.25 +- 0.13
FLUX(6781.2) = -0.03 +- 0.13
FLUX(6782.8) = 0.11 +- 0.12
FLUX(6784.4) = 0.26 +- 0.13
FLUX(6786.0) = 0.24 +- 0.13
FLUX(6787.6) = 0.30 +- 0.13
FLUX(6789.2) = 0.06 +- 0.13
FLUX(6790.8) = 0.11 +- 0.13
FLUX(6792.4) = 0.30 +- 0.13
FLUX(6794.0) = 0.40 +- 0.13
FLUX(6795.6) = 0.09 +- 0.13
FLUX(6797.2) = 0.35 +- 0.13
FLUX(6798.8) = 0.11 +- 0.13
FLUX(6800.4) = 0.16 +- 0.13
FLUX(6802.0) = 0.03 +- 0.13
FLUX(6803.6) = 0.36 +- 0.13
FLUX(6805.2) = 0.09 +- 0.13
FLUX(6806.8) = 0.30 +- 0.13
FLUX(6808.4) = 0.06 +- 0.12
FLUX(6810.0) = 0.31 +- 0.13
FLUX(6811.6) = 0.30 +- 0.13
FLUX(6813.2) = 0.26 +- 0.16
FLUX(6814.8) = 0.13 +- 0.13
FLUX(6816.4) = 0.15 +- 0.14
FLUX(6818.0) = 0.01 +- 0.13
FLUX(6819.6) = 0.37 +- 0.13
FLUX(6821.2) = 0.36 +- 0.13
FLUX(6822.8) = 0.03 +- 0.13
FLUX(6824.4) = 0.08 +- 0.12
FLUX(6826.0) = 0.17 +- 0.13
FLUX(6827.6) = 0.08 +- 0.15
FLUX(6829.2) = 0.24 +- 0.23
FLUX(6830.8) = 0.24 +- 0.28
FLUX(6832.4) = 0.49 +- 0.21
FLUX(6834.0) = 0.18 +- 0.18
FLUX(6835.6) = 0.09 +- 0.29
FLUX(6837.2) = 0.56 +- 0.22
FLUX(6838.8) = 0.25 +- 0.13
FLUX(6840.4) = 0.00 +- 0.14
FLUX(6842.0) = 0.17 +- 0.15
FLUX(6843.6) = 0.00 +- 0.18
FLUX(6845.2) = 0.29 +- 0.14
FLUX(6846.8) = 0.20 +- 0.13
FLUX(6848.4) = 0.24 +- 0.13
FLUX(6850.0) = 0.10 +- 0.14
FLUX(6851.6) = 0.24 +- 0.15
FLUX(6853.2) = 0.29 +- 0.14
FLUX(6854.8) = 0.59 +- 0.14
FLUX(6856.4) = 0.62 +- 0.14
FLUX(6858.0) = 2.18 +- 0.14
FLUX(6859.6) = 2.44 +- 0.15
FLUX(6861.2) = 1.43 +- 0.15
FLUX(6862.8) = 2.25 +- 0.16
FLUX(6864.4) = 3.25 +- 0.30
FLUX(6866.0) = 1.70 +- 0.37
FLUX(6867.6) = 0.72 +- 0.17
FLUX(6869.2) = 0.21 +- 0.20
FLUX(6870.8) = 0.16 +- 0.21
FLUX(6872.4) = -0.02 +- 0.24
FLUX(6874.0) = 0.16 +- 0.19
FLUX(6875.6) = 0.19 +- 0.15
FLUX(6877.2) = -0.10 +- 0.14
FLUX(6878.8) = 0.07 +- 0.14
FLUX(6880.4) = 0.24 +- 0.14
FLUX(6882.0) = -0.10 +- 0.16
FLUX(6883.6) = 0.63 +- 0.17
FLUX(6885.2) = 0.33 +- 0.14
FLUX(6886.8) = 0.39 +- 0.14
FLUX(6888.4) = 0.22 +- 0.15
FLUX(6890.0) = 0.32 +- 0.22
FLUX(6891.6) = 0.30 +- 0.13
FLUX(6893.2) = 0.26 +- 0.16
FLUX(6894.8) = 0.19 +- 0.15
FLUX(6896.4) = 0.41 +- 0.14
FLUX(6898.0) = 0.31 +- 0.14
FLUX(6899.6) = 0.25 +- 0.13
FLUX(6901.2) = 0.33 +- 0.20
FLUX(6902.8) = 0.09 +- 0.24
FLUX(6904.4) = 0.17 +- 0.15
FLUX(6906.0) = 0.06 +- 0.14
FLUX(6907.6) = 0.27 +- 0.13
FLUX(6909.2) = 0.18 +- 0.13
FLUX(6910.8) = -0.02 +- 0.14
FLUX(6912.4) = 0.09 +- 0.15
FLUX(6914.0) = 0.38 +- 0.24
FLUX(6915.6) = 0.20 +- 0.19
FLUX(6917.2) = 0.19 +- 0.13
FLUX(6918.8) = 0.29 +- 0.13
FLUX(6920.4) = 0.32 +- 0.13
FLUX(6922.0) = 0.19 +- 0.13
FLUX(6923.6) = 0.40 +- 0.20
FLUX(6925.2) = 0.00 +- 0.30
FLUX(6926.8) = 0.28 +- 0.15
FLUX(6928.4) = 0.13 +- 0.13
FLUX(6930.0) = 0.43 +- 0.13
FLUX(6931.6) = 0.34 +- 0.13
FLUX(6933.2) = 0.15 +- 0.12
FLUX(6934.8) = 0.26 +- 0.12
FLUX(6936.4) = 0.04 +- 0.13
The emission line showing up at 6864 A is [O II]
